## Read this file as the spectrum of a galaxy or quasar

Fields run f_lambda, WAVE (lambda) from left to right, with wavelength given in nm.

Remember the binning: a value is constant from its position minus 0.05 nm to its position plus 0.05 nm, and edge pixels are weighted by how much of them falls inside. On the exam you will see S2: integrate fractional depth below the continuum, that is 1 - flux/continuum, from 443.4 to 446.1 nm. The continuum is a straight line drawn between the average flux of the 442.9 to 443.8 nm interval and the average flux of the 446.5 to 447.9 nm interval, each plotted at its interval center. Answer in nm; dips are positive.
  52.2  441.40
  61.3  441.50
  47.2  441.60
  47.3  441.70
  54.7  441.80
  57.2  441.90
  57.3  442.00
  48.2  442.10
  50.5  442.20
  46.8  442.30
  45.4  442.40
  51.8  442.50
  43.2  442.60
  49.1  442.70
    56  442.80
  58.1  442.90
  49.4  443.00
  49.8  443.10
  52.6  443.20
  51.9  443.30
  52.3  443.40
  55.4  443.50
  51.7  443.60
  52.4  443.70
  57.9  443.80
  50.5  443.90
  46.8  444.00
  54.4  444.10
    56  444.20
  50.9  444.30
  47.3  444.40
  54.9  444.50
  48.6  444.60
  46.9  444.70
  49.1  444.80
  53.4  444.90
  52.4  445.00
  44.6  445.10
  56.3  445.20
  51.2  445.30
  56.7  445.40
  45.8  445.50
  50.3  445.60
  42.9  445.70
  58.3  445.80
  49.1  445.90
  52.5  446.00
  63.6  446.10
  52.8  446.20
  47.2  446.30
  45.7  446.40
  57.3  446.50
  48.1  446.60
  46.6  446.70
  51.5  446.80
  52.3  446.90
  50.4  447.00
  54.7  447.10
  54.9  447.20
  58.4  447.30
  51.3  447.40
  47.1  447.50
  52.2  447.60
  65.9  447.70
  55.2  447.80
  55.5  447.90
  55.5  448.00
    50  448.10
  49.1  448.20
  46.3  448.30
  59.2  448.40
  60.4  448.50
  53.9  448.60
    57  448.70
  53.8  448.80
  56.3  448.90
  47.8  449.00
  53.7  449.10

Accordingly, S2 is 0.06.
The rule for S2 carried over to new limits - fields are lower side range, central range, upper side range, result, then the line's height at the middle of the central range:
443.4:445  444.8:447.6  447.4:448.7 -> 0.073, 53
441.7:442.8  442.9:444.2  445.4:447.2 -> -0.043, 50.8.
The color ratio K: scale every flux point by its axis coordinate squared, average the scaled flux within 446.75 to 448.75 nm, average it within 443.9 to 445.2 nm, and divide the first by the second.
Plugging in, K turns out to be 1.1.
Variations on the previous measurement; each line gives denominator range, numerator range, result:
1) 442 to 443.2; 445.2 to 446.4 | 1.05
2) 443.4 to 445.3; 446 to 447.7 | 1.03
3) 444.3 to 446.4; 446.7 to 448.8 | 1.07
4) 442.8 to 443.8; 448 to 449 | 1.04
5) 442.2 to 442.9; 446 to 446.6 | 1.08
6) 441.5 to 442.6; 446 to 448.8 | 1.08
